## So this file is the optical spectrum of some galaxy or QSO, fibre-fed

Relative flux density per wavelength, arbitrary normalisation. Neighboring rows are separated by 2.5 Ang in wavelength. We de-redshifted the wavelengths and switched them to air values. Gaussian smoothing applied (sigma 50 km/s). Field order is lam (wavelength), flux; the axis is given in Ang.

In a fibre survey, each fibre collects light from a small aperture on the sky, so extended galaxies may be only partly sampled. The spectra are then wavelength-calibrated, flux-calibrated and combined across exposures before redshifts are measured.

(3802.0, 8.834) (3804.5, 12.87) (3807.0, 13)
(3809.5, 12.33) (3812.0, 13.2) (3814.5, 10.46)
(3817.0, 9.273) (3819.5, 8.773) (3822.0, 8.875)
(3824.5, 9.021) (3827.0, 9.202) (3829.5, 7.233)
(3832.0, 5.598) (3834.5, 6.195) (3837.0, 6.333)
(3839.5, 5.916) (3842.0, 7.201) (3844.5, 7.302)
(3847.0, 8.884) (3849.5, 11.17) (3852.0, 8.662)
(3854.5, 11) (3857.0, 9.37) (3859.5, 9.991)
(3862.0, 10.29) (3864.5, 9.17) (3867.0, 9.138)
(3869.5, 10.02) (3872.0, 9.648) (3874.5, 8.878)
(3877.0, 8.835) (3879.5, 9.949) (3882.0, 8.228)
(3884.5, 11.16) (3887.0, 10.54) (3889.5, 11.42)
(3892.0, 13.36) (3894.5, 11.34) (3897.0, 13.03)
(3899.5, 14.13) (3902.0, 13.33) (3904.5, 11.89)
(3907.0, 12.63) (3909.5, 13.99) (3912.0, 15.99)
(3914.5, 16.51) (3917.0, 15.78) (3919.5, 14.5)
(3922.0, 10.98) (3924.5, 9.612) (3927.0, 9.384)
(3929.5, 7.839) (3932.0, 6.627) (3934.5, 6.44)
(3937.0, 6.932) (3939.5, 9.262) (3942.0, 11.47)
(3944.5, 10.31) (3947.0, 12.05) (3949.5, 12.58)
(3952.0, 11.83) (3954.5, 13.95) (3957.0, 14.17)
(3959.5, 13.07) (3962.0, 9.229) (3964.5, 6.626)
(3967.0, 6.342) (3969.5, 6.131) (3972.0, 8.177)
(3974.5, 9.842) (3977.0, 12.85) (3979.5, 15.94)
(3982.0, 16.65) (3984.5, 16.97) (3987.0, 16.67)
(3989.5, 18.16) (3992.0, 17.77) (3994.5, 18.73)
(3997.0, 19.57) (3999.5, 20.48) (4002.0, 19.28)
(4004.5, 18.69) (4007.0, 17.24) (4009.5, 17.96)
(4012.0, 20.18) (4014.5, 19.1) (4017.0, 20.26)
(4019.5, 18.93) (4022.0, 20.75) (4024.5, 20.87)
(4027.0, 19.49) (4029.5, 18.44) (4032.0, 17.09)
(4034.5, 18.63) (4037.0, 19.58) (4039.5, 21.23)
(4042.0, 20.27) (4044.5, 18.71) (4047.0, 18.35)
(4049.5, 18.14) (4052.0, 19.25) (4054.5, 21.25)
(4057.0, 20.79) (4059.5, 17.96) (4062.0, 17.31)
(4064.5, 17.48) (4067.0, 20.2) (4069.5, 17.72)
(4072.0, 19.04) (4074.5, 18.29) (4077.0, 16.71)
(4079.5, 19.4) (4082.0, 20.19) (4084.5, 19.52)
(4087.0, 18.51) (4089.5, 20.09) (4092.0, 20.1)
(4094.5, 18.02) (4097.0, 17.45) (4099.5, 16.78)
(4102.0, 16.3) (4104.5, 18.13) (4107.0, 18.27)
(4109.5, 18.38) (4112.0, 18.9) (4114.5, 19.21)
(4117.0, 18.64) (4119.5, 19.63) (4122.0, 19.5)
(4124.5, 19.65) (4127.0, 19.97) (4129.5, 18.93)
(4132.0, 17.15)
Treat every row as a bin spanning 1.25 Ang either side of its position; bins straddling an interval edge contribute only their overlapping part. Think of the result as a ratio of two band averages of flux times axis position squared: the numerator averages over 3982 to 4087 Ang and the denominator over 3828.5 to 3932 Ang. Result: 1.97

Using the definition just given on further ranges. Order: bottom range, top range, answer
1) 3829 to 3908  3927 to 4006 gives 1.37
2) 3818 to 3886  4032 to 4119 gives 2.40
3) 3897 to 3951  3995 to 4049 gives 1.75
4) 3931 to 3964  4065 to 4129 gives 1.91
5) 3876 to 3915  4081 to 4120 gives 1.69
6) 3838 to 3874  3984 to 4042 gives 2.26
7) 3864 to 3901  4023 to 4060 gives 1.97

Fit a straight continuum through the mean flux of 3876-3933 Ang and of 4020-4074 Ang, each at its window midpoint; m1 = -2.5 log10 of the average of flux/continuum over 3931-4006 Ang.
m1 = 0.186 mag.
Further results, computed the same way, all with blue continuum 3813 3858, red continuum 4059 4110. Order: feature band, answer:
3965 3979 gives 0.48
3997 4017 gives -0.24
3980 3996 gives -0.20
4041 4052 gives -0.12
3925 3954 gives 0.29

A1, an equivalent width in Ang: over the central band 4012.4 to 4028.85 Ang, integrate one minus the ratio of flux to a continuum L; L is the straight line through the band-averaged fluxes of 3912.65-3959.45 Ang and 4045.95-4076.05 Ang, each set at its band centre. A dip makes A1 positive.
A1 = -3.5 Ang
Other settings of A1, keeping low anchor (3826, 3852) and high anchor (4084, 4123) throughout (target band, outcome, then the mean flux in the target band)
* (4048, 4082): -3.7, 18.8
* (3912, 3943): 1.3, 10.7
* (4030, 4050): -3.9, 19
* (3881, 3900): -3.7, 11.6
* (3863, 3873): -0.9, 9.51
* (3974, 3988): -1.6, 15.1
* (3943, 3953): 0.3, 11.7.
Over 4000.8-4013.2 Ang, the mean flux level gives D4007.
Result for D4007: 18.7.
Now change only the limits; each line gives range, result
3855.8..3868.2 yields 9.59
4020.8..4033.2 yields 19.3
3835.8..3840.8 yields 6.13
